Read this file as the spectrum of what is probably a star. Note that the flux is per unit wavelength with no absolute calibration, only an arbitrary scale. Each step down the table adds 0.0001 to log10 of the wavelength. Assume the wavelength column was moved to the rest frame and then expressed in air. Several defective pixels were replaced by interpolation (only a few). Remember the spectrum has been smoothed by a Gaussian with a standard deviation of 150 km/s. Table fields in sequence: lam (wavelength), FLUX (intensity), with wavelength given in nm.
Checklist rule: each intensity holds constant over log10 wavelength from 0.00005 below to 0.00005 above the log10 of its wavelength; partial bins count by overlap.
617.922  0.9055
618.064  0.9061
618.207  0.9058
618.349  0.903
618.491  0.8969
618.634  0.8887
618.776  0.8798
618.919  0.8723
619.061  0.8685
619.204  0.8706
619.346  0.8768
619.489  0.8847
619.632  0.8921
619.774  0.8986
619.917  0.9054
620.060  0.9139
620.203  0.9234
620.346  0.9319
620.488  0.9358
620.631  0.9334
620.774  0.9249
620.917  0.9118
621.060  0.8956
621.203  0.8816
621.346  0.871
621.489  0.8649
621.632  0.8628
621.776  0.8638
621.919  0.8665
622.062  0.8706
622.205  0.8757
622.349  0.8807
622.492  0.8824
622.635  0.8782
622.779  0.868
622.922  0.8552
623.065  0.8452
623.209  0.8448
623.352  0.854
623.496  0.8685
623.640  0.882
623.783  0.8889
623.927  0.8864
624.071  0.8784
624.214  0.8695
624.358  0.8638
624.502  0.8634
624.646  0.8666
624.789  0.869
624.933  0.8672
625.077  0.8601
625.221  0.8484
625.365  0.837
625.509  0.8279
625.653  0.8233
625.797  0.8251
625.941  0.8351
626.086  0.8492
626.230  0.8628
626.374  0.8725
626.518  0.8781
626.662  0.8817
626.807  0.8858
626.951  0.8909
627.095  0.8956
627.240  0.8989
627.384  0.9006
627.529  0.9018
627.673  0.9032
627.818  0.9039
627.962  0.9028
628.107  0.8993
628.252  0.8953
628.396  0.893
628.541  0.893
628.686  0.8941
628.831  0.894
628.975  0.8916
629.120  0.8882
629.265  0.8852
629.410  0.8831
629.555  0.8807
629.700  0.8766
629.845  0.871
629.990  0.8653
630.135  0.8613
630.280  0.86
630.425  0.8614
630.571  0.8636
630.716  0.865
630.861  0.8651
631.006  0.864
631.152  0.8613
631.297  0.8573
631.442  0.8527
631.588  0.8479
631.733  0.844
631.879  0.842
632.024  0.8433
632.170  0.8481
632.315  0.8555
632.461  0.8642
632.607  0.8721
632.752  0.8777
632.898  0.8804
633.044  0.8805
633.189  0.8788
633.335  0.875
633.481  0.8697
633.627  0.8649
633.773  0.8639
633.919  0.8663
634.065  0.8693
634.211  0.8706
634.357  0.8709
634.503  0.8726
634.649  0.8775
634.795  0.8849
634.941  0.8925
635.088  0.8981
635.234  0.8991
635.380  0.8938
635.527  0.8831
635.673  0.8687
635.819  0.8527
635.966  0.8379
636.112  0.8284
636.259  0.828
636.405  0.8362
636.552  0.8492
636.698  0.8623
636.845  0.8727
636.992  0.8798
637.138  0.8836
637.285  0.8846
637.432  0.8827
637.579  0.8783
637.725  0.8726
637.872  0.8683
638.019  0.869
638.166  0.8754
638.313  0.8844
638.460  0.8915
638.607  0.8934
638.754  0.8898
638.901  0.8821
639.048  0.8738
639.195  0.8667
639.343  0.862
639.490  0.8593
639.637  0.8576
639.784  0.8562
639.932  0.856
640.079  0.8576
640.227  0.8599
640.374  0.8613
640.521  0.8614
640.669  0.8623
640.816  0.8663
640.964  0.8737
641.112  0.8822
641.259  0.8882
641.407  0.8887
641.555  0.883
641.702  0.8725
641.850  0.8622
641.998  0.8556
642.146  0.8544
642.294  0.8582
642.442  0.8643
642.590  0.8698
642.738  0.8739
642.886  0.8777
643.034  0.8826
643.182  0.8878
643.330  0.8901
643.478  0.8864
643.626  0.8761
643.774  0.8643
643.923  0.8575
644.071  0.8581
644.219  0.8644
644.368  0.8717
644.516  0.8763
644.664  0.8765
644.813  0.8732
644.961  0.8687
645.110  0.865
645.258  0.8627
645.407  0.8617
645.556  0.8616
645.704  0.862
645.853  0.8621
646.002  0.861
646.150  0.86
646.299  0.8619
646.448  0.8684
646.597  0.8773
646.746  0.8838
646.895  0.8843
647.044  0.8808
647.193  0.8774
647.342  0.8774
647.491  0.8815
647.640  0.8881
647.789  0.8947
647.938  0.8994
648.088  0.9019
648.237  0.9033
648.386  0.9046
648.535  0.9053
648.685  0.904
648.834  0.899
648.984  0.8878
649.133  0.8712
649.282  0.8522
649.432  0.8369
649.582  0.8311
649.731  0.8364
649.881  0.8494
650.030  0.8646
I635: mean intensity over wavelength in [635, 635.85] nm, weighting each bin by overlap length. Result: 0.884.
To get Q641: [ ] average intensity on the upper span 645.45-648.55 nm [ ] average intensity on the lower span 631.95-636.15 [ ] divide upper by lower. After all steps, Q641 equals 1.01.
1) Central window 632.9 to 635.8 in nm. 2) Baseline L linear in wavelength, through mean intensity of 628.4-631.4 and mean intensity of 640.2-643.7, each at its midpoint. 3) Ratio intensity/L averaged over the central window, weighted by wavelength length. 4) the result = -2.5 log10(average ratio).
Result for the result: 0.00 mag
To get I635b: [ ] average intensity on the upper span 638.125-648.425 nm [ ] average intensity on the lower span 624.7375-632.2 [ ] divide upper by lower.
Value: 1.0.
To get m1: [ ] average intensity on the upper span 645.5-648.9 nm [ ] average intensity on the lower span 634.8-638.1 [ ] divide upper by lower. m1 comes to 1.0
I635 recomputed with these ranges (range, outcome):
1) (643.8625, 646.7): 0.866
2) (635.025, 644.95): 0.87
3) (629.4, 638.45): 0.868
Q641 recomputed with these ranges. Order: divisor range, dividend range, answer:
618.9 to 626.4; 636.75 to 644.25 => 1.00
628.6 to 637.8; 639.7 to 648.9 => 1.01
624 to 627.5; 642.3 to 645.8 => 1.01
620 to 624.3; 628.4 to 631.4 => 0.99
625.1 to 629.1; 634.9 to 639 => 0.99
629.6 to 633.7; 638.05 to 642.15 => 1.01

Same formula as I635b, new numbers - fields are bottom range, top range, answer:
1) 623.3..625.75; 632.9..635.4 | 1.02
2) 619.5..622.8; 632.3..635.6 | 0.98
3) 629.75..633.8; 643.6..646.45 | 1.00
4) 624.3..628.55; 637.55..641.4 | 1.00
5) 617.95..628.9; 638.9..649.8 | 0.99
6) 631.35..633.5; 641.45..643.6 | 1.01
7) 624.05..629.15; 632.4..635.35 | 1.00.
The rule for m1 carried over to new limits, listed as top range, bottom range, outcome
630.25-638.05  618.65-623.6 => 0.98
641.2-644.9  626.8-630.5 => 0.98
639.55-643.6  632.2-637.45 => 1.00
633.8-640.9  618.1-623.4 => 0.98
